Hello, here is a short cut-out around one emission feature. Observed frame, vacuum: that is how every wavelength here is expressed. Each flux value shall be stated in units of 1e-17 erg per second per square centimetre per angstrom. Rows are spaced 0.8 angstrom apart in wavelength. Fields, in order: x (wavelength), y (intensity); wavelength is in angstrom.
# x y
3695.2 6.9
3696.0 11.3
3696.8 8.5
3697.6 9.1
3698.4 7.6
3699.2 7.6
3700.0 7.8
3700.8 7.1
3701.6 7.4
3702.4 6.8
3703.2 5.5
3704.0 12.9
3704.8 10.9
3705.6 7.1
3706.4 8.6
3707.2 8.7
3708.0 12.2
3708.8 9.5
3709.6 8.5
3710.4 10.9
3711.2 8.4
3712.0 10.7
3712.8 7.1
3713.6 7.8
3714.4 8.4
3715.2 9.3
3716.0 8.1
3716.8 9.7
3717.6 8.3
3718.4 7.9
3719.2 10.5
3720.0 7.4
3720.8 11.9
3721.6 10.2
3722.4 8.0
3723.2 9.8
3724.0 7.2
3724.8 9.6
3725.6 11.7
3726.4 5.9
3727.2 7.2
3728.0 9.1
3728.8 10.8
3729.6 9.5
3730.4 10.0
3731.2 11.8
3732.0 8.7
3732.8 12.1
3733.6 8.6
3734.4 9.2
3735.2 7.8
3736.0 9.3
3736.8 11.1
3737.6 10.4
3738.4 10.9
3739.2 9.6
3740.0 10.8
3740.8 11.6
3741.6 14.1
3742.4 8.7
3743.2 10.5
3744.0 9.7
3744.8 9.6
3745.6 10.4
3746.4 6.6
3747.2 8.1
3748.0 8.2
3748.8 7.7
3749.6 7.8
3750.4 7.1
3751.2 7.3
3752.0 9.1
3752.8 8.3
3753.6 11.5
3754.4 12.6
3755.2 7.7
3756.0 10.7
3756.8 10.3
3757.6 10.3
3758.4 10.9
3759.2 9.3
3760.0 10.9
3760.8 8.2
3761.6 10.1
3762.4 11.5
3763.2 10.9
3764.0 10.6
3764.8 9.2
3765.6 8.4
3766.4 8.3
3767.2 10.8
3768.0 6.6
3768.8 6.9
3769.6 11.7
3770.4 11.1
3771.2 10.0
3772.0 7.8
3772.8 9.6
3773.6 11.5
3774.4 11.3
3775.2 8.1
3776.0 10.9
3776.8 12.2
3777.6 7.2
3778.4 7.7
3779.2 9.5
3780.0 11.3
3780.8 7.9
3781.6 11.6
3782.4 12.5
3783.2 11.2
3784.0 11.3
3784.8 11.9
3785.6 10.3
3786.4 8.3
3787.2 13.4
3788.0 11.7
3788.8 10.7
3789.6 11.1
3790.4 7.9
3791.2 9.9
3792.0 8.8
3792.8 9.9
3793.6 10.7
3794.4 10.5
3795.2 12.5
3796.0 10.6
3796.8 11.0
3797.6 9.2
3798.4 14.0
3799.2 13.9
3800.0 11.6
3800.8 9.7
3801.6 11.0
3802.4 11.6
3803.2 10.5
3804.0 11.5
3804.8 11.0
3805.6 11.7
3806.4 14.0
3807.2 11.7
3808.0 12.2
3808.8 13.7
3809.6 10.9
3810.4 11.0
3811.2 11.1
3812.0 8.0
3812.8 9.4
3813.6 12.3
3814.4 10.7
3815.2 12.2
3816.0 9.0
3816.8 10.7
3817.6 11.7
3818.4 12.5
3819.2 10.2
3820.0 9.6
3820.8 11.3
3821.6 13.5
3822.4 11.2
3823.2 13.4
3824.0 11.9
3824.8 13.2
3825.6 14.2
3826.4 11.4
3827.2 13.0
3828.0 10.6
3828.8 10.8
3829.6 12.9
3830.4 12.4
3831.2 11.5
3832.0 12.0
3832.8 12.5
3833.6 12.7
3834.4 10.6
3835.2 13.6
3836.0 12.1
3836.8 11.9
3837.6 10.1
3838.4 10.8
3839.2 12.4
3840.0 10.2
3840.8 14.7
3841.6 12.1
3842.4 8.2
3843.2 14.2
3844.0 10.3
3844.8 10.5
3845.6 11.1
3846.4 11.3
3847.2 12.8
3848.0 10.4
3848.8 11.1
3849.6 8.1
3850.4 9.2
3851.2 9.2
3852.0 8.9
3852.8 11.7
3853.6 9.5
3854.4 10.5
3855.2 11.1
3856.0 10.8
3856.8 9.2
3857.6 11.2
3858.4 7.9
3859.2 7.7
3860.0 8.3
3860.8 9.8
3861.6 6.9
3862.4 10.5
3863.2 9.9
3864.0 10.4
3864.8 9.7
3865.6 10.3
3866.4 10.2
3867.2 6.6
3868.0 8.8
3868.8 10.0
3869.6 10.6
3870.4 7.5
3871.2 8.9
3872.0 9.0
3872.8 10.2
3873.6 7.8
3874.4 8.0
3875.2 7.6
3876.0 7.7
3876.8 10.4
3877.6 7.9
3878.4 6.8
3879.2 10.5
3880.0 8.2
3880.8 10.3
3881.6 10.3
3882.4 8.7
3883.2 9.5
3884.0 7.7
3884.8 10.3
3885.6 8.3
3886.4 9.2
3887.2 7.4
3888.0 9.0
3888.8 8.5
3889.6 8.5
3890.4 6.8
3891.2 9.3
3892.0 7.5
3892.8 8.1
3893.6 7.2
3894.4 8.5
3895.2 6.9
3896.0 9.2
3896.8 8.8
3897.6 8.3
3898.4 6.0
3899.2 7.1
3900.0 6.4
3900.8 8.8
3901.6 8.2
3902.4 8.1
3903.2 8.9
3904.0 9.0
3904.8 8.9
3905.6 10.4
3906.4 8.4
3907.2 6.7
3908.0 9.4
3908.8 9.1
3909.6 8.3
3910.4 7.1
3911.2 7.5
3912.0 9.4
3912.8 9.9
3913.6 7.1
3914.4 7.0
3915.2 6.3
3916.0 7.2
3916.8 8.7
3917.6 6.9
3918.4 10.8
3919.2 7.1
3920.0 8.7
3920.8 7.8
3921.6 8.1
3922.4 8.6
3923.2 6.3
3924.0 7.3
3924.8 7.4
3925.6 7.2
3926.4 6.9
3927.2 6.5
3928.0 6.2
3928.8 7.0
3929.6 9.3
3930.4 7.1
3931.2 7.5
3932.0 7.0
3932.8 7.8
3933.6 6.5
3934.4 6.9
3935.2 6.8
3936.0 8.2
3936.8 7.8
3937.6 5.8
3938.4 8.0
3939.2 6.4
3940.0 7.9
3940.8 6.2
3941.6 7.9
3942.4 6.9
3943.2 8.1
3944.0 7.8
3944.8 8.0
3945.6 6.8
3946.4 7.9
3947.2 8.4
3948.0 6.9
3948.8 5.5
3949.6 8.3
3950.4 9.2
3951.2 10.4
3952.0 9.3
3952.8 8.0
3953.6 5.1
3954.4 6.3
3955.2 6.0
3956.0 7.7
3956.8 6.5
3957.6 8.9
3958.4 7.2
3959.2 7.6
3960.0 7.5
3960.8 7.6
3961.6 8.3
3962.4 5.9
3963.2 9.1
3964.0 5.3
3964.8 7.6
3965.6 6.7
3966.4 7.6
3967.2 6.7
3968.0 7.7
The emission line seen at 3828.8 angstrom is C III] 1909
